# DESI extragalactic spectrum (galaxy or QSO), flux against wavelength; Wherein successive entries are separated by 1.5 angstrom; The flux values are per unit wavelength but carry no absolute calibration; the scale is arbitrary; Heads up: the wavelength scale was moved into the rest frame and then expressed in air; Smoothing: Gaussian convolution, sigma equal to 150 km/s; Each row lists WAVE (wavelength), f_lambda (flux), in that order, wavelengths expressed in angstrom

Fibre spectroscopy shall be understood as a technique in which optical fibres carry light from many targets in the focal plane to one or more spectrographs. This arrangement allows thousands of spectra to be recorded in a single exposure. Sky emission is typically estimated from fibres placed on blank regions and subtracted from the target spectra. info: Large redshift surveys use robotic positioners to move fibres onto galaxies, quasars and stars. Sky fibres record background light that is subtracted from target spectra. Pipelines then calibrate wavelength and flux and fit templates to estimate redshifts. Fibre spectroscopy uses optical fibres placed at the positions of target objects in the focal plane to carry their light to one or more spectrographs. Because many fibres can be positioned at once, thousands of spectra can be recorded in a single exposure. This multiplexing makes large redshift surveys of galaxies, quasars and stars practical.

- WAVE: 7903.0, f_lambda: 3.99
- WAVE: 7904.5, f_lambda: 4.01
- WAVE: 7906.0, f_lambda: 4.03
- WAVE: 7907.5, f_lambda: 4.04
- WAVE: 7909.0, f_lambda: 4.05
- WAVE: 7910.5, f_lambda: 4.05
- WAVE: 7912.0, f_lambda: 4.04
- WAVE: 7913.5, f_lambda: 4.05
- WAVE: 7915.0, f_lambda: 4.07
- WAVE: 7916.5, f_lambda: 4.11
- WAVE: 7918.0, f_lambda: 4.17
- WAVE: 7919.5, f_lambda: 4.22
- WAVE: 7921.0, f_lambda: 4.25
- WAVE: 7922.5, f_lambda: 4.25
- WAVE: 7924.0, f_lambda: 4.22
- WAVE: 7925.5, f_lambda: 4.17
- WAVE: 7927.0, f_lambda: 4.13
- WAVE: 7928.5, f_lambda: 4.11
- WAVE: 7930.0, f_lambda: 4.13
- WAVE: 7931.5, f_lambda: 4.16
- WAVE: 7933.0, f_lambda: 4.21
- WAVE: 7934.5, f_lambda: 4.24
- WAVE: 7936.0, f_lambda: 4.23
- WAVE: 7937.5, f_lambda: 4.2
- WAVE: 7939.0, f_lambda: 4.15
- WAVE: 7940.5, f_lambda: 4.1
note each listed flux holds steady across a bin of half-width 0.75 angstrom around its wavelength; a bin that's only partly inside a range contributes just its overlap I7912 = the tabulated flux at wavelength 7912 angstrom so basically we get 4.04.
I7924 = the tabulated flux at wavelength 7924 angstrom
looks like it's 4.22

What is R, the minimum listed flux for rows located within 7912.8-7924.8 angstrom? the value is 4.05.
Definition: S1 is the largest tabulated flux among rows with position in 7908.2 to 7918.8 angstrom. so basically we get 4.17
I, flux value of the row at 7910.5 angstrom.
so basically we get 4.05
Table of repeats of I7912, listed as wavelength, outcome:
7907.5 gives 4.04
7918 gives 4.17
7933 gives 4.21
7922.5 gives 4.25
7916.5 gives 4.11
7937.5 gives 4.2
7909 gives 4.05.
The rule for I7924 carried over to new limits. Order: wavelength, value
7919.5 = 4.22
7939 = 4.15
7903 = 3.99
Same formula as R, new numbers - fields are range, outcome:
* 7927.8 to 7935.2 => 4.11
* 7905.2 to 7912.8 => 4.03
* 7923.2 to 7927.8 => 4.13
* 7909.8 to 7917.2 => 4.04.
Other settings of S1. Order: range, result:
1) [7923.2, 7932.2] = 4.22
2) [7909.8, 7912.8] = 4.05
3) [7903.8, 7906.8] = 4.03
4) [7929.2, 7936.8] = 4.24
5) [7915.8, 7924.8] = 4.25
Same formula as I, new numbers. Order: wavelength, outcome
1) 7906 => 4.03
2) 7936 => 4.23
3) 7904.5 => 4.01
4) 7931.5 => 4.16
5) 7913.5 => 4.05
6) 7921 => 4.25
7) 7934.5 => 4.24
